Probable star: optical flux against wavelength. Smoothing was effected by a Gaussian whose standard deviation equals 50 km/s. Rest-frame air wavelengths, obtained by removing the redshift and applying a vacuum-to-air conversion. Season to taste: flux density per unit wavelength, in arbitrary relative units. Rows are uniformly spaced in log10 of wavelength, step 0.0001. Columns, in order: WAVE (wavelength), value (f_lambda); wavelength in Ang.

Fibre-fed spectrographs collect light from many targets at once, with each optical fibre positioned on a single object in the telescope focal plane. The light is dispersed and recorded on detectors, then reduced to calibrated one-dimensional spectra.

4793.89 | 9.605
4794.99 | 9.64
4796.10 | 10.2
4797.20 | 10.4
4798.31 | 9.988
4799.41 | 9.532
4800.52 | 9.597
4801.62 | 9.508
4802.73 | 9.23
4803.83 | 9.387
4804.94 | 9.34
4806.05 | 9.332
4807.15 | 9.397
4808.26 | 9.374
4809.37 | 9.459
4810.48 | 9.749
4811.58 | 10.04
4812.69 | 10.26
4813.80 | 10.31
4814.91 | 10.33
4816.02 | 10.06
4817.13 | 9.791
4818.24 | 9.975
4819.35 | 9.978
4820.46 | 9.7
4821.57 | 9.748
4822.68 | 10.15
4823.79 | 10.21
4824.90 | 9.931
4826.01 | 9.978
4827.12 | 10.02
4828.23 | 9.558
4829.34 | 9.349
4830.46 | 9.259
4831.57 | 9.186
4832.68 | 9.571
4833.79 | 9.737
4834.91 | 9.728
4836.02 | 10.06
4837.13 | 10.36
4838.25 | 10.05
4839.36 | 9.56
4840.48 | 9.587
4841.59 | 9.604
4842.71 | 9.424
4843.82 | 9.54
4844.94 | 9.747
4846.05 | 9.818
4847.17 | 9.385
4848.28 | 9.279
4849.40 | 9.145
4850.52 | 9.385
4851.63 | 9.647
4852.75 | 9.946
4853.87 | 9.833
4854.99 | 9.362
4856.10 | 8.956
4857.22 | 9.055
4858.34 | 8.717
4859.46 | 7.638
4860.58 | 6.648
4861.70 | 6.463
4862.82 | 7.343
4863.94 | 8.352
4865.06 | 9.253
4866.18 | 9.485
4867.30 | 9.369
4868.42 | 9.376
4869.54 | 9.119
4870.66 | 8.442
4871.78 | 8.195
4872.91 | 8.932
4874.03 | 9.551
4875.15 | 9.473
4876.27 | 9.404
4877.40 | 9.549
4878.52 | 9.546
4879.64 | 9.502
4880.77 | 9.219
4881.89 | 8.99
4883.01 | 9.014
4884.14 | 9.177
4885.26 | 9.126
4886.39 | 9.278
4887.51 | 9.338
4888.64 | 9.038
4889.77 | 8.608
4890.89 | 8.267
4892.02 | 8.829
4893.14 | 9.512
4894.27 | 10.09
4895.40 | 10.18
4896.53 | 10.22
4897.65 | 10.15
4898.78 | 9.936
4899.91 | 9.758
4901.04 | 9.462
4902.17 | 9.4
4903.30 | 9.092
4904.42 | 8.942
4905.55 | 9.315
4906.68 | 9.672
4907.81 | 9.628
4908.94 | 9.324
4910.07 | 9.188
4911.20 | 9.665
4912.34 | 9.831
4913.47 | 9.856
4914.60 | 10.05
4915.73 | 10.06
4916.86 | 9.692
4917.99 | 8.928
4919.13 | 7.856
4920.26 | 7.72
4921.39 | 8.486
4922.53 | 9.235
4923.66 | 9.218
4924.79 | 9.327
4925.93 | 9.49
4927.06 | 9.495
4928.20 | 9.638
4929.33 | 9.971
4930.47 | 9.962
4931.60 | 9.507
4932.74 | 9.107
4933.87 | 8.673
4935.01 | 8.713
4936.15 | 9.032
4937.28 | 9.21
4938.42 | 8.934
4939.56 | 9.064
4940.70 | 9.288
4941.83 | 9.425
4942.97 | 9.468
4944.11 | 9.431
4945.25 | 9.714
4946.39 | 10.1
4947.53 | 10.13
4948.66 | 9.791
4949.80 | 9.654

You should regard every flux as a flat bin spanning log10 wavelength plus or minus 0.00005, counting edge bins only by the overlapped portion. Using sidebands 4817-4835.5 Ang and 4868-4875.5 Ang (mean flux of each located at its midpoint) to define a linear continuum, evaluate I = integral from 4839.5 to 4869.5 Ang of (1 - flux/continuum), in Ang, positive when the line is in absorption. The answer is 0.9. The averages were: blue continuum 9.76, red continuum 8.99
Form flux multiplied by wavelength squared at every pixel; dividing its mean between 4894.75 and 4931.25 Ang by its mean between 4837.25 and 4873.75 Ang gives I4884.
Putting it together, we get 1.1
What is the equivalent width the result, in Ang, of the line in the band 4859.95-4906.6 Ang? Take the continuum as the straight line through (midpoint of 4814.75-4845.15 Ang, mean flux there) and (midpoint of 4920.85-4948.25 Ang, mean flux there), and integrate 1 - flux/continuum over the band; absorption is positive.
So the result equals 2.3 Ang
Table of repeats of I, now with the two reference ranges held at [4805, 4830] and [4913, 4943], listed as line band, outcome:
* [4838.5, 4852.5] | 0.2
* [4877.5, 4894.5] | 0.5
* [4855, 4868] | 1.7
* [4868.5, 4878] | 0.4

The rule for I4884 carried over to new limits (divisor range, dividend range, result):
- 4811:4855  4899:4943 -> 0.99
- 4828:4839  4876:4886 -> 0.98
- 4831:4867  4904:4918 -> 1.07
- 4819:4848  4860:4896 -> 0.94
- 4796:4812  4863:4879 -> 0.97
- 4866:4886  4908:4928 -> 1.03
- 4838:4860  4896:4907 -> 1.05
